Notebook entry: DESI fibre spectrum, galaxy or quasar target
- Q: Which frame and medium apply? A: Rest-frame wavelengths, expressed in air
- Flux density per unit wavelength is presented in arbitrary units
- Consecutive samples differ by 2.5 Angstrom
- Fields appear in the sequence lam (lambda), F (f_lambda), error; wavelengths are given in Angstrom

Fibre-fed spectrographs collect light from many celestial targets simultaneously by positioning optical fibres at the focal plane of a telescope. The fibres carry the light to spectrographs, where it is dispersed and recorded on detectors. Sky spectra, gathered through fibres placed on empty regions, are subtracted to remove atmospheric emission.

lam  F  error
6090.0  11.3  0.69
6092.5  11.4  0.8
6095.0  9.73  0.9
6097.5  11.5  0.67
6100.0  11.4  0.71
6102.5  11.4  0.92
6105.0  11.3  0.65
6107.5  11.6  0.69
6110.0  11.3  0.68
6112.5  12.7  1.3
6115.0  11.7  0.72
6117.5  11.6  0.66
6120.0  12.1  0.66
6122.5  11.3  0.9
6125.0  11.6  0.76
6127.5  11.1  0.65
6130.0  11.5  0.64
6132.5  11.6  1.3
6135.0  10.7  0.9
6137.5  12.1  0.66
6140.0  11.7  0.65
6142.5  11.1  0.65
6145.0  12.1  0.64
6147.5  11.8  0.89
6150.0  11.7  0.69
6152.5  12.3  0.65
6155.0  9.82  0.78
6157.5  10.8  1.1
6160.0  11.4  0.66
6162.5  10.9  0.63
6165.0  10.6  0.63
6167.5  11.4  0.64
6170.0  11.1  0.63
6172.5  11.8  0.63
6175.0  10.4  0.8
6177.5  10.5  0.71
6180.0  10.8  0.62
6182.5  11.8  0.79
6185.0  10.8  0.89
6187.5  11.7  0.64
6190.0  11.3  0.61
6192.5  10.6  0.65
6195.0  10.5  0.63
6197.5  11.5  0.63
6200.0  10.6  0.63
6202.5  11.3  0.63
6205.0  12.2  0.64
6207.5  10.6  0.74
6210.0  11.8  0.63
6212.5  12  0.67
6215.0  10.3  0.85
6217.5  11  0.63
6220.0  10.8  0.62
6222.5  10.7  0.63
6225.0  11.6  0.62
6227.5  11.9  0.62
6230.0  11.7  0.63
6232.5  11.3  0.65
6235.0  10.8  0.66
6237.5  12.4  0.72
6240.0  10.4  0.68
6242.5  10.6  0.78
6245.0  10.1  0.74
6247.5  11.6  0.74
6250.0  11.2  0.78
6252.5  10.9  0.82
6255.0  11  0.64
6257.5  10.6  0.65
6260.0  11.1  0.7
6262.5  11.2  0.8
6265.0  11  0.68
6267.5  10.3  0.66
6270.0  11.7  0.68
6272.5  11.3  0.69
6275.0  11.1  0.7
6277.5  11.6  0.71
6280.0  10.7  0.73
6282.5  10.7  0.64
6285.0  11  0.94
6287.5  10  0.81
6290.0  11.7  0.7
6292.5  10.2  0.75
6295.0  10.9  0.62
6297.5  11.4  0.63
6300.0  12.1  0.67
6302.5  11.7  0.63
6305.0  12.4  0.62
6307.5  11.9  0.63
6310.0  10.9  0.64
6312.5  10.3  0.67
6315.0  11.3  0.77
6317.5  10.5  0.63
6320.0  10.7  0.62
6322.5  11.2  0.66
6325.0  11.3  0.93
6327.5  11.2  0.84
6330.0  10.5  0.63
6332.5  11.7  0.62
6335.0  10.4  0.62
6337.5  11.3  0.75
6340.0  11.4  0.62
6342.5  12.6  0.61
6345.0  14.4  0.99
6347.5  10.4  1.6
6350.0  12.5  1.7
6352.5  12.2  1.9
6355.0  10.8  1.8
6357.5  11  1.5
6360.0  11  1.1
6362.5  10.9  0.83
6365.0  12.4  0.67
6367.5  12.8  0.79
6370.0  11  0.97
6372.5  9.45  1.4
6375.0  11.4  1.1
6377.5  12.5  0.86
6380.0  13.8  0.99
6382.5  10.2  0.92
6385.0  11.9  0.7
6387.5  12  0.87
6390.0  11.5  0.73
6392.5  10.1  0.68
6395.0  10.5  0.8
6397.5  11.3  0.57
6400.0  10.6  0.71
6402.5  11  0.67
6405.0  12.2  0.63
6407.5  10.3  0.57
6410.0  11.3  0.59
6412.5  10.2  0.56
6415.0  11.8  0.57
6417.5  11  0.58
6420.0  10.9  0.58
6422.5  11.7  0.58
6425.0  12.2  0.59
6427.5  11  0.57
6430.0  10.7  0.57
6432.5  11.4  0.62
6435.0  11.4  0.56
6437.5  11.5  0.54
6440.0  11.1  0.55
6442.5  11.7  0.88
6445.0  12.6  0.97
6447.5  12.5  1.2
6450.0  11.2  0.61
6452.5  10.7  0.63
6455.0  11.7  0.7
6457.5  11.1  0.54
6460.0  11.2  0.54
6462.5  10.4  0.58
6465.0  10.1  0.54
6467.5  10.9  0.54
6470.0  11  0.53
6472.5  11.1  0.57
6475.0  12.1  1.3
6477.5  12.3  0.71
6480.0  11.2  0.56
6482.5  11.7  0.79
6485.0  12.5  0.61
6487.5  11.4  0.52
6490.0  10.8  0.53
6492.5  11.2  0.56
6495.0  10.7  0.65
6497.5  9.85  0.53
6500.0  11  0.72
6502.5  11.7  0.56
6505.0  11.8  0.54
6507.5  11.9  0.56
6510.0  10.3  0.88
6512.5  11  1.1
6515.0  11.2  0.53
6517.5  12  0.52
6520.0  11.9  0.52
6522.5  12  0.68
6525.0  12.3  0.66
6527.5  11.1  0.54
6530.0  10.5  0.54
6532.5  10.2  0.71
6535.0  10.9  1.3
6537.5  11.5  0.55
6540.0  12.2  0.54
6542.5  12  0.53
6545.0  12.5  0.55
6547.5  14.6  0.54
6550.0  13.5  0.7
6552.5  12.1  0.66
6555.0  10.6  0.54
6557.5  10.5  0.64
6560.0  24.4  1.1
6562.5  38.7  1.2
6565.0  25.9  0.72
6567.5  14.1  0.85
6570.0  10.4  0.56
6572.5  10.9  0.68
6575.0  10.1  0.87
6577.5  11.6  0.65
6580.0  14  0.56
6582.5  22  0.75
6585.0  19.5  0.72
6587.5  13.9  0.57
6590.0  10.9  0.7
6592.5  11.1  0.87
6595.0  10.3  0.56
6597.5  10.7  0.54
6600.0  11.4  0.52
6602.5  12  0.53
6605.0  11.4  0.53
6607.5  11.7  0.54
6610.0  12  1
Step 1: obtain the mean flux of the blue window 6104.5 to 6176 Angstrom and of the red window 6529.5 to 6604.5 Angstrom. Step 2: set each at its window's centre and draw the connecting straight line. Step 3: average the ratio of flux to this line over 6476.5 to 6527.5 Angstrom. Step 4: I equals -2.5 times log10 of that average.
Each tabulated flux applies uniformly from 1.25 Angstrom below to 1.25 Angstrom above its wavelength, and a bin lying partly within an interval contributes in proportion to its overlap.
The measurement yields 0.20 mag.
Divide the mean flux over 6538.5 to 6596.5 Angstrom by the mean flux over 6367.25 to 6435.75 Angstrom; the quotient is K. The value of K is 1.3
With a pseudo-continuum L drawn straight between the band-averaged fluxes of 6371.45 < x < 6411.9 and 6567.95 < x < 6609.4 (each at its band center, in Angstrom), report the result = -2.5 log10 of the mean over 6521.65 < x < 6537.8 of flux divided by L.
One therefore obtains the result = 0.097 mag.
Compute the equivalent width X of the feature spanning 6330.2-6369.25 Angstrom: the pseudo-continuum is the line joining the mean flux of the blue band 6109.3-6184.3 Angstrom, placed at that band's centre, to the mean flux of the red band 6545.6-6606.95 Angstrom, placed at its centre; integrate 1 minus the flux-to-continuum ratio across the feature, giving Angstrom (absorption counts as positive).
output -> 3.8 Angstrom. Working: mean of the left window 11.4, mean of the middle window 11.7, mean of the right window 14.7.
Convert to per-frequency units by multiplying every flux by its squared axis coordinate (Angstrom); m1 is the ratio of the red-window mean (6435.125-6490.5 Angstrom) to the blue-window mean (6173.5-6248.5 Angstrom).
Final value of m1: 1.1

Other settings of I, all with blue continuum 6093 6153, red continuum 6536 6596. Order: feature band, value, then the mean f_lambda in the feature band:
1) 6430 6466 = 0.23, 11.3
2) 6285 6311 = 0.14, 11.3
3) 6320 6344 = 0.16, 11.3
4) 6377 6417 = 0.20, 11.3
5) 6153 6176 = 0.08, 11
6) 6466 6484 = 0.23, 11.5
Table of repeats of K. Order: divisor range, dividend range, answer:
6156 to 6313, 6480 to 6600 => 1.18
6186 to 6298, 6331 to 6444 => 1.03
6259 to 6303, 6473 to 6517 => 1.02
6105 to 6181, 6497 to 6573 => 1.18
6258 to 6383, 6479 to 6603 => 1.15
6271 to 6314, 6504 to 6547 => 1.03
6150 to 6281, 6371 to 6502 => 1.01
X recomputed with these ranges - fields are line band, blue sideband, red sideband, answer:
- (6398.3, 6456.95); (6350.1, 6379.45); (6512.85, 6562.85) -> 3.88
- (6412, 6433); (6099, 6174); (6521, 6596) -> 3.22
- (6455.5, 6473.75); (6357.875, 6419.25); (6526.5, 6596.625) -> 2.52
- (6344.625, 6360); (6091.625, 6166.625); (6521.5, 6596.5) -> 1.38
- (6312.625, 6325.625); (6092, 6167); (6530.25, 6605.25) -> 1.70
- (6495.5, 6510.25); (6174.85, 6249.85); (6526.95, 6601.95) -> 2.65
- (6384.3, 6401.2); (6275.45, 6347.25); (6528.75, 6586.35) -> 1.85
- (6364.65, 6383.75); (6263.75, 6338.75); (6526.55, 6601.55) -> 0.42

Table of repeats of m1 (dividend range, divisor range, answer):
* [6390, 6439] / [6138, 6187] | 1.07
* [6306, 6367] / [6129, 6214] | 1.07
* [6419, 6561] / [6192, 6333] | 1.13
